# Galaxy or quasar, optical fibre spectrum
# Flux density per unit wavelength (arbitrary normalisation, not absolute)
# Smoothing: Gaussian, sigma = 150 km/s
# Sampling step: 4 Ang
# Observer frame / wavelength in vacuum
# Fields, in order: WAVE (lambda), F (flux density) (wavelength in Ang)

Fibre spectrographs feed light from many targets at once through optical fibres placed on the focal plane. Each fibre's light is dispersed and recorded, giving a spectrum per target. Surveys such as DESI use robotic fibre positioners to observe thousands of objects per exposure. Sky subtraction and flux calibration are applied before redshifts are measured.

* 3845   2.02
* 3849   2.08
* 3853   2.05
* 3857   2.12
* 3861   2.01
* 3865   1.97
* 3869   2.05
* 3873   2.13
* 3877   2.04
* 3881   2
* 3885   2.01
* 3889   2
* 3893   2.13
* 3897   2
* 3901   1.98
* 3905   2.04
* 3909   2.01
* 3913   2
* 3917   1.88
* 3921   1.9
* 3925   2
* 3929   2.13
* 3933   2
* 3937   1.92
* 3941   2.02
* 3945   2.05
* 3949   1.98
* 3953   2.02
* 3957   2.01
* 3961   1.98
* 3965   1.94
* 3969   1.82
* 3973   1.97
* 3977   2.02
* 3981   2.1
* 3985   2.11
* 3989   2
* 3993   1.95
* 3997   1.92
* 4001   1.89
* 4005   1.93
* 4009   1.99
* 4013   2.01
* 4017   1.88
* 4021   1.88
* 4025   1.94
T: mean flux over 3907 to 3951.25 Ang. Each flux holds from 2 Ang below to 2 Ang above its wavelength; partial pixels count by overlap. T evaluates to 1.99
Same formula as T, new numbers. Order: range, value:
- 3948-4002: 1.98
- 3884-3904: 2.03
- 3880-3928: 2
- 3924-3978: 1.99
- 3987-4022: 1.94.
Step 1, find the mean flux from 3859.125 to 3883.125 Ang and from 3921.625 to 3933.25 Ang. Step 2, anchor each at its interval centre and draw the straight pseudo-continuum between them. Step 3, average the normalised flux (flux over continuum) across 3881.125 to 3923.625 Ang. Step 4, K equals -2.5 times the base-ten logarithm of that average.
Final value 0.02 mag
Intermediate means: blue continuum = 2.03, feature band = 2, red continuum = 2.03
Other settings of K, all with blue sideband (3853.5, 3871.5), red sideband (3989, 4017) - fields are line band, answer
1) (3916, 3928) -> 0.030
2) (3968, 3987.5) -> -0.027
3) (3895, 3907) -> 0.005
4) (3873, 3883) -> -0.006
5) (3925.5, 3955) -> -0.015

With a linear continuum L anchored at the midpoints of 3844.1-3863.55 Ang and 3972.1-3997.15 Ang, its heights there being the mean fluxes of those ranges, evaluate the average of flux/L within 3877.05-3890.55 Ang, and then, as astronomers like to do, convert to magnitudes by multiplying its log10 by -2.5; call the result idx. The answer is 0.02 mag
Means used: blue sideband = 2.06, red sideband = 2.02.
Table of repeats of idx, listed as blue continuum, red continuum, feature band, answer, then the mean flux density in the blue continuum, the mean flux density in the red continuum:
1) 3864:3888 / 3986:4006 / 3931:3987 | -0.012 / 2.03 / 1.95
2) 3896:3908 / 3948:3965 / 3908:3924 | 0.031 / 2.01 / 1.99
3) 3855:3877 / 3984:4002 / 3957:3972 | 0.033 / 2.05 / 1.97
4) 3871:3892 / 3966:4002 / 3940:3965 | -0.004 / 2.04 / 1.98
